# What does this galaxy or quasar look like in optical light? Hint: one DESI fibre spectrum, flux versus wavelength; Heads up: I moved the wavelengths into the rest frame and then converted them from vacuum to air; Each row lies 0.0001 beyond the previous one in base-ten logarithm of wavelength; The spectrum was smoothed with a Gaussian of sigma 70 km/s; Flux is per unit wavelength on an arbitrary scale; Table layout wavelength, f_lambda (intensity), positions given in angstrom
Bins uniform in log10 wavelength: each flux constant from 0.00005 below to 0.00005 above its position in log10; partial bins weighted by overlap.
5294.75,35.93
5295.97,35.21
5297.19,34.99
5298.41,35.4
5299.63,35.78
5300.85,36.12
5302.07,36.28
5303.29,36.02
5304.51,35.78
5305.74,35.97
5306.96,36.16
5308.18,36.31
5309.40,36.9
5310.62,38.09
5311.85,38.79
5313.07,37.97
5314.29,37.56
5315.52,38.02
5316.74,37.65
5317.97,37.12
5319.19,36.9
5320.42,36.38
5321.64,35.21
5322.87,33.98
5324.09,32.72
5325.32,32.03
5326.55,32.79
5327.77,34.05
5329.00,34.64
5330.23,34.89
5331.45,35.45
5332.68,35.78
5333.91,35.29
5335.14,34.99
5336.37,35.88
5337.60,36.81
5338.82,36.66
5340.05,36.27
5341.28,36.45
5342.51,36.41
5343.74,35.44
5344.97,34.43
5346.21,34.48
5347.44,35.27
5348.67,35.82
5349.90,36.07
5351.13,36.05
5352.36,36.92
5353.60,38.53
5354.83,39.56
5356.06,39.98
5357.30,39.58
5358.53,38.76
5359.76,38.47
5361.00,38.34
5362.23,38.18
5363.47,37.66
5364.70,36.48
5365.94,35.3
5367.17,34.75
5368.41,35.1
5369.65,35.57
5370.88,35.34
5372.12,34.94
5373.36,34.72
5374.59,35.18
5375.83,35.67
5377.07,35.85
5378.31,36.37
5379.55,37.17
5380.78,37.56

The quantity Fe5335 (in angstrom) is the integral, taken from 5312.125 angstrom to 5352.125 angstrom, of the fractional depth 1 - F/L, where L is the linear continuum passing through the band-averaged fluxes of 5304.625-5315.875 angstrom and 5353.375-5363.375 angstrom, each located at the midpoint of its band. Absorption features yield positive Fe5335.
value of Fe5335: 2.4 angstrom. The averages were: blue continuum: 37.2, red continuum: 38.9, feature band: 35.7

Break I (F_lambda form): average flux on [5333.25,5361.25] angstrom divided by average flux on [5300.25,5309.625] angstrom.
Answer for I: 1.0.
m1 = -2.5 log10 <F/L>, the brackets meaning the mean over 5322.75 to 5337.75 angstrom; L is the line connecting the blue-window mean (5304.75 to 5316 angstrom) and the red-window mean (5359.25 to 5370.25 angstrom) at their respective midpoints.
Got 0.08 mag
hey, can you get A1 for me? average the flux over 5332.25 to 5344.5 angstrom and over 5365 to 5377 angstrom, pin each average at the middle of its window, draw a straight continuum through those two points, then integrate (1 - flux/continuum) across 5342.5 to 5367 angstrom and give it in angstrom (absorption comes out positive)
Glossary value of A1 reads -1.0 angstrom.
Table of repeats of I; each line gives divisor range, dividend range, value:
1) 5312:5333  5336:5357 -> 1.03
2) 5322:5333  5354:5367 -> 1.12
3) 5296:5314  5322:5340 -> 0.95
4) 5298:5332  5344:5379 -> 1.02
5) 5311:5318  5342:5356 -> 0.96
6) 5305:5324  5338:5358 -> 1.00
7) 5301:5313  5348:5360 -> 1.03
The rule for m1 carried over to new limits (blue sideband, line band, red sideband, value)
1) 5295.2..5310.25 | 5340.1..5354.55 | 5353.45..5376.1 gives 0.02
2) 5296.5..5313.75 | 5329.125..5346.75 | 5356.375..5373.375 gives 0.03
